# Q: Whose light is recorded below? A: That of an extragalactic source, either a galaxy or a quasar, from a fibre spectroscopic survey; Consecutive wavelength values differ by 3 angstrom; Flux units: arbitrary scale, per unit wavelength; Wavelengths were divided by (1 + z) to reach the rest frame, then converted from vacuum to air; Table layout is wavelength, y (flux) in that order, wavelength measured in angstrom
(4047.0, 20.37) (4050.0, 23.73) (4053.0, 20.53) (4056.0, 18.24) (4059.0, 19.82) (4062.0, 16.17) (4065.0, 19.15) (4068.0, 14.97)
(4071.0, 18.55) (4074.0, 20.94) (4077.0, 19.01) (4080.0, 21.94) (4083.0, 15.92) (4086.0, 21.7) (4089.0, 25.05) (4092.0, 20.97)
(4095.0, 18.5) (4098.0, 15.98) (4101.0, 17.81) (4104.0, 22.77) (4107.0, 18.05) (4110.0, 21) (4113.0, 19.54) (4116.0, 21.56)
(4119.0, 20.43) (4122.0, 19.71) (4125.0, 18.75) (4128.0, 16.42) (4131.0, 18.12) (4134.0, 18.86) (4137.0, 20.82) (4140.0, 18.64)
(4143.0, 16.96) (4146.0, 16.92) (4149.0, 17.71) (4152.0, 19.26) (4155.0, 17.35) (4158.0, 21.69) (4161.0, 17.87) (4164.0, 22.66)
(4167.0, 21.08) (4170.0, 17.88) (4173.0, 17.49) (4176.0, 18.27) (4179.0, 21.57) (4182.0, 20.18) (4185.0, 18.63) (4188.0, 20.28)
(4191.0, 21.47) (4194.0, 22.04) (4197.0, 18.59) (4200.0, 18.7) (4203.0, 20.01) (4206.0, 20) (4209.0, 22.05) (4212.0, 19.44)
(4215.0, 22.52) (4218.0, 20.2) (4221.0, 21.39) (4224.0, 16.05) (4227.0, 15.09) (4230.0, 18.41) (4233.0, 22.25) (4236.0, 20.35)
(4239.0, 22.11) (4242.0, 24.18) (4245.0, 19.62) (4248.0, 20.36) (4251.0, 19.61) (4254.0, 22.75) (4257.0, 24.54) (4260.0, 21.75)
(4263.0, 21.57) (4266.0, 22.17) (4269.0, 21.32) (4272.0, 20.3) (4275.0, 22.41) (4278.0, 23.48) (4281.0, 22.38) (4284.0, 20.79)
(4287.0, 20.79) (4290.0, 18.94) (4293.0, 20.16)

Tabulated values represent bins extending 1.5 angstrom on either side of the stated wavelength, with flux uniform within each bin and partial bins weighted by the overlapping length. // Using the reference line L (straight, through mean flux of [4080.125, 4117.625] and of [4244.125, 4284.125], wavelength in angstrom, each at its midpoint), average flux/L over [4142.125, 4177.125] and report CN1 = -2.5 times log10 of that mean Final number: 0.10 mag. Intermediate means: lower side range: 20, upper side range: 21.7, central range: 18.8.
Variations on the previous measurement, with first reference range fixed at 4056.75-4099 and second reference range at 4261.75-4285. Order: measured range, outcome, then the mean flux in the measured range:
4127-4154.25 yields 0.11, 18.2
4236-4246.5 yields -0.02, 21.7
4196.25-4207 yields 0.08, 19.3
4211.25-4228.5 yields 0.11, 19.1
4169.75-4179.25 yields 0.11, 18.6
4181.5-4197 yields 0.02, 20.4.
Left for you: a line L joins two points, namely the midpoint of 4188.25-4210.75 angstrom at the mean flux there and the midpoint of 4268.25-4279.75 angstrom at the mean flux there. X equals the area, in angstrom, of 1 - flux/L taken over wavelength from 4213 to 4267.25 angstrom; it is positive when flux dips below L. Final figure 1.1 angstrom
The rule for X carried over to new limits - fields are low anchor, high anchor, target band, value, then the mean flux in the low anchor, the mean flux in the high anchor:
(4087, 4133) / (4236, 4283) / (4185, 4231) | 3.0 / 19.7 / 21.8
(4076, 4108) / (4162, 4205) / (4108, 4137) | 0.6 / 19.8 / 19.9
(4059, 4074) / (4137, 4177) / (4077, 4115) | -3.7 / 17.8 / 18.8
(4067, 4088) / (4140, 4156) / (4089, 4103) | -0.2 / 19.2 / 17.7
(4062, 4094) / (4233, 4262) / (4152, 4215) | 3.1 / 19.6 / 21.7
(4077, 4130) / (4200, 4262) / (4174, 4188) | 0.4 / 19.7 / 20.6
